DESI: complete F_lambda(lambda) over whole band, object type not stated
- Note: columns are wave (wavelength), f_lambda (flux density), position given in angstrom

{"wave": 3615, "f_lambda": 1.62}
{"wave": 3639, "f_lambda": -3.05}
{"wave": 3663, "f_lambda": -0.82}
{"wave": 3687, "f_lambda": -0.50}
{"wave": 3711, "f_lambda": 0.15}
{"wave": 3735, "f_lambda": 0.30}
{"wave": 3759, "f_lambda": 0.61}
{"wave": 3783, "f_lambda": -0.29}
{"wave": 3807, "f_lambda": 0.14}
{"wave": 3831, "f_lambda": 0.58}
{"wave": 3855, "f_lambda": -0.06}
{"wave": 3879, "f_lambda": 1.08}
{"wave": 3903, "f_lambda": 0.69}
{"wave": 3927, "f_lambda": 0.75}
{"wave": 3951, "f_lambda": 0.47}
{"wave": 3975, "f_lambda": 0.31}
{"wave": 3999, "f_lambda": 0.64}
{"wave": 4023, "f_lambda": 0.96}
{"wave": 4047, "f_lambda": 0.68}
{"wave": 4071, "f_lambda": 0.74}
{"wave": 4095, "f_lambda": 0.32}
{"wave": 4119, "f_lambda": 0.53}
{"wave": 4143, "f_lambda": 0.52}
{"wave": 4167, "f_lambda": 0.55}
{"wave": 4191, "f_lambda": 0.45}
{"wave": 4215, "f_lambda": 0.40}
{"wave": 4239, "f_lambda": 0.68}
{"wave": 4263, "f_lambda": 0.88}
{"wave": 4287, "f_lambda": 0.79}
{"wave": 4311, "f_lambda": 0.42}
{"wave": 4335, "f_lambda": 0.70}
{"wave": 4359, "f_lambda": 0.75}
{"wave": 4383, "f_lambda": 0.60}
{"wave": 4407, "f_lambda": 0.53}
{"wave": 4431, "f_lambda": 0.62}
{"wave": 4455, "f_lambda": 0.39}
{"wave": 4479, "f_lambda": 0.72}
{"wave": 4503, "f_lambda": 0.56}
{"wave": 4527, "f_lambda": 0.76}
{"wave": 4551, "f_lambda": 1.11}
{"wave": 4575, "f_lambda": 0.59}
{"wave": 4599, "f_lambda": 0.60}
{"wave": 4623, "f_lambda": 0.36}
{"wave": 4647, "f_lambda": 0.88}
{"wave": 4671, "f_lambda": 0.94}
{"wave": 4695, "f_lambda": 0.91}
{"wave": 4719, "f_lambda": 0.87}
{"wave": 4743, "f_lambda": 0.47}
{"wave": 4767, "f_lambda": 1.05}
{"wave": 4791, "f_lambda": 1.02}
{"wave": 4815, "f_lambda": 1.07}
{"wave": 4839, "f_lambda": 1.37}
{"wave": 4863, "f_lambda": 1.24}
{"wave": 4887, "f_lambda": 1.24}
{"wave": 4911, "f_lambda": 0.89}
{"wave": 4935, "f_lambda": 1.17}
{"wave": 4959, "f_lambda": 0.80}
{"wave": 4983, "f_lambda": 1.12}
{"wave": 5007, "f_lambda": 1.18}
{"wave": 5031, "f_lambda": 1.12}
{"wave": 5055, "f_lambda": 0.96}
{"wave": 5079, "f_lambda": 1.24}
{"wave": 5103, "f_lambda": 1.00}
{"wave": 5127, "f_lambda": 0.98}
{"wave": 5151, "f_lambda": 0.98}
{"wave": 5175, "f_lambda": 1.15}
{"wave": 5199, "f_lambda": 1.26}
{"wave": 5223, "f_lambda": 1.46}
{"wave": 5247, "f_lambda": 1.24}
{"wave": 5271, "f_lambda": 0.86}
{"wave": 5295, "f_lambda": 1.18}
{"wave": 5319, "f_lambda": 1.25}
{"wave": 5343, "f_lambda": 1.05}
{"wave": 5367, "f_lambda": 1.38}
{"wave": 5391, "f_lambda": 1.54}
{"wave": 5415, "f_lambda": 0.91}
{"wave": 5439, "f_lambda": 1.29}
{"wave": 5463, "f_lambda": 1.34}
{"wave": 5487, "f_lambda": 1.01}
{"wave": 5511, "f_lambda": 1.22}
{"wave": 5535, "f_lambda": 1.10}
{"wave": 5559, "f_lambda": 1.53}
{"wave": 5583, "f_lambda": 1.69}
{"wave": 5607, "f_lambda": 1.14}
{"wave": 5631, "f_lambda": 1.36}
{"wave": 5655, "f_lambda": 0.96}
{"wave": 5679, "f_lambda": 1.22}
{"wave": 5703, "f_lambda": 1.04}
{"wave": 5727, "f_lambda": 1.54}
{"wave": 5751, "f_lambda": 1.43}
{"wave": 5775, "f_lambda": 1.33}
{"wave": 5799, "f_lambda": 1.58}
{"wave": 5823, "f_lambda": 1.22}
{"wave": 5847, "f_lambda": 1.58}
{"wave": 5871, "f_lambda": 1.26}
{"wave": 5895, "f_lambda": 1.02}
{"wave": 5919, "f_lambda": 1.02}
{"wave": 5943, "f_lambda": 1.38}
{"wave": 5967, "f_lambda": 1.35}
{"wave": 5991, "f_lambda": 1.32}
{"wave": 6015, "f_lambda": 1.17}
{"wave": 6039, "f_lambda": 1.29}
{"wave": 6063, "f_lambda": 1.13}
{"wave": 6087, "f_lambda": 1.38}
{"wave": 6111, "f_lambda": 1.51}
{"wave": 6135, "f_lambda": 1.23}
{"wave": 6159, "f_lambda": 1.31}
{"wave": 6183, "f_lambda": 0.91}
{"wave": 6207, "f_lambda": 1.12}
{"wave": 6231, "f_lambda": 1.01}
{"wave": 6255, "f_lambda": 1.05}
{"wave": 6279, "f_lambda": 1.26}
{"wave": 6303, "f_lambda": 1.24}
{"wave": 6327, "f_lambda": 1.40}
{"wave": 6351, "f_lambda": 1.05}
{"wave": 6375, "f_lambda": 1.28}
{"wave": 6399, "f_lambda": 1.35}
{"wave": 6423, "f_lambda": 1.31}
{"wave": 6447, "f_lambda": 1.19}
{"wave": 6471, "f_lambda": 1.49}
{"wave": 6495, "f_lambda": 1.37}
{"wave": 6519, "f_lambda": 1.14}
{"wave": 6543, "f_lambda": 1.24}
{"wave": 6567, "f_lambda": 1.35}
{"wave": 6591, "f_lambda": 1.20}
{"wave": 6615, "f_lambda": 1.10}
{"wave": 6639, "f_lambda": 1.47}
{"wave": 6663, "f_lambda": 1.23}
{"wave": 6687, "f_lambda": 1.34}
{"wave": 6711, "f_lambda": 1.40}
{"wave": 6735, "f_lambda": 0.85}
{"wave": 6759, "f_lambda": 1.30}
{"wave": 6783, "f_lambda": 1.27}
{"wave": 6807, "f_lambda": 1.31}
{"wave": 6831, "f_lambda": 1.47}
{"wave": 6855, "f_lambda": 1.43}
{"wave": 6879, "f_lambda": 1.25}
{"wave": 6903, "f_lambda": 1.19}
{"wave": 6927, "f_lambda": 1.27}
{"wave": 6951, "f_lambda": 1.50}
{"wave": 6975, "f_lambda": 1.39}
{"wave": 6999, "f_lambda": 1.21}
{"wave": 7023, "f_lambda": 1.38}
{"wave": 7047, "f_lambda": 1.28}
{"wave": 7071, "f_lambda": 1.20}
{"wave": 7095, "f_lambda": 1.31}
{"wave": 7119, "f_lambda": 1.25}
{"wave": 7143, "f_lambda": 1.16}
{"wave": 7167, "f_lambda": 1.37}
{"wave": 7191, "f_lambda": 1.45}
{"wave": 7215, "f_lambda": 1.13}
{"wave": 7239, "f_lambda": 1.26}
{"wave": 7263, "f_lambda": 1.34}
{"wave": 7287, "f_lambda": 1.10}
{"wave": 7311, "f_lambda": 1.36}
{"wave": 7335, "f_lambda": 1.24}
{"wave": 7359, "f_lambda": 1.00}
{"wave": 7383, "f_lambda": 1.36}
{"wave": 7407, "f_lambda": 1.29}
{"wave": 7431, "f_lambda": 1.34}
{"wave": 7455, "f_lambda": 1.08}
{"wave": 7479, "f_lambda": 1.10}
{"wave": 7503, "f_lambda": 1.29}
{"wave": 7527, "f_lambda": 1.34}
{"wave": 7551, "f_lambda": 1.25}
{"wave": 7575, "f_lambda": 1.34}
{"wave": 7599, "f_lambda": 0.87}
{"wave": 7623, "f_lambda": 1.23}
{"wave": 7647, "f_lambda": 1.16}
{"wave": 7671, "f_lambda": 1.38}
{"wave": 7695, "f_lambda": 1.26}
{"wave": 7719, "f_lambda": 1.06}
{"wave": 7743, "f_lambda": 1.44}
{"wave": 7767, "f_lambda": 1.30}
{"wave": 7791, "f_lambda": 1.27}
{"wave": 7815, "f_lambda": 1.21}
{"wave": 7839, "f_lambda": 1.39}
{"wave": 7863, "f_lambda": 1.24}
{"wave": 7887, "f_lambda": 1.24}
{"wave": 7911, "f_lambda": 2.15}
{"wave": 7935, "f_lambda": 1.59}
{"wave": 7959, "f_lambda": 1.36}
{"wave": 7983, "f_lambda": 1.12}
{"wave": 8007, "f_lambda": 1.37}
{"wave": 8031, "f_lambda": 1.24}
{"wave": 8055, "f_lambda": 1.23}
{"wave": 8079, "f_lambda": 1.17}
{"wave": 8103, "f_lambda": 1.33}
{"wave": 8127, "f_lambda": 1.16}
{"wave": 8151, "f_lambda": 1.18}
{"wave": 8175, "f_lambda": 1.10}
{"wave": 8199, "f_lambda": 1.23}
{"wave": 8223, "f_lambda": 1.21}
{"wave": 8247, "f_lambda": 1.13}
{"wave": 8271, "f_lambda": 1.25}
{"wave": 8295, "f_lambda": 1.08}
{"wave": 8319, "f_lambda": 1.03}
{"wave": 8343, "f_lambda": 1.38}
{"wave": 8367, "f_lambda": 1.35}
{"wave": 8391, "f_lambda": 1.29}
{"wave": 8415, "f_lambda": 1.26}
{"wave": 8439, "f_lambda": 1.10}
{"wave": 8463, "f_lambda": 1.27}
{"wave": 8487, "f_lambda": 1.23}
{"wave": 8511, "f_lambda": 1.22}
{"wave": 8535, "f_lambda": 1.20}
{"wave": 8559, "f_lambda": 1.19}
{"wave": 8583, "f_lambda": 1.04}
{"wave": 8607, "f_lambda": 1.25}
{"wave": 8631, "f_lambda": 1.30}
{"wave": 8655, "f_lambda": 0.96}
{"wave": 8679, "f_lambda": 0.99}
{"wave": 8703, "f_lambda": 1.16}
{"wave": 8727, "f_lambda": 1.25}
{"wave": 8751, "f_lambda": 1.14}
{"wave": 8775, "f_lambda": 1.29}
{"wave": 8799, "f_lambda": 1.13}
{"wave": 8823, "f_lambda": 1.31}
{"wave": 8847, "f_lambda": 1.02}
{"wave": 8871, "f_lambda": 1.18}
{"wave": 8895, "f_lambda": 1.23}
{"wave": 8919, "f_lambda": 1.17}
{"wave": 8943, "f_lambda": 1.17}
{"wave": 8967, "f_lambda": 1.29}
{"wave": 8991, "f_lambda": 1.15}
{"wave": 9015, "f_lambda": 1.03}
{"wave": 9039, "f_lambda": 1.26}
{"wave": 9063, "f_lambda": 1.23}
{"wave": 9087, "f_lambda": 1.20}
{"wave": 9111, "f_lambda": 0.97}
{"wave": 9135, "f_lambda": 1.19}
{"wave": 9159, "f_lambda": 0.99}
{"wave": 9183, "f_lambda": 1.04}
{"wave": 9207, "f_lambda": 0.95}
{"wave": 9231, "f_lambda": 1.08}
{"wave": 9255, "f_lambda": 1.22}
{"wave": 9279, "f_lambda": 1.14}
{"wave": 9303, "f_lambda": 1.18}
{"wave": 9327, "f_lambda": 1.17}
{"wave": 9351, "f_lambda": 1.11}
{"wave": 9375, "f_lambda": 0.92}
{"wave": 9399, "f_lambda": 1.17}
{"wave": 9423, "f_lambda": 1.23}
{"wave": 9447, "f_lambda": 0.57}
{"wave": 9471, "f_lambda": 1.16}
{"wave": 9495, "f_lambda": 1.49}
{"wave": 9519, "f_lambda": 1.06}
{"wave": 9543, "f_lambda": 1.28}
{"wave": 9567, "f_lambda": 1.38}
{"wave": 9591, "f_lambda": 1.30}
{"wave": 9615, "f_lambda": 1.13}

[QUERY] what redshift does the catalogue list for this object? 0.20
